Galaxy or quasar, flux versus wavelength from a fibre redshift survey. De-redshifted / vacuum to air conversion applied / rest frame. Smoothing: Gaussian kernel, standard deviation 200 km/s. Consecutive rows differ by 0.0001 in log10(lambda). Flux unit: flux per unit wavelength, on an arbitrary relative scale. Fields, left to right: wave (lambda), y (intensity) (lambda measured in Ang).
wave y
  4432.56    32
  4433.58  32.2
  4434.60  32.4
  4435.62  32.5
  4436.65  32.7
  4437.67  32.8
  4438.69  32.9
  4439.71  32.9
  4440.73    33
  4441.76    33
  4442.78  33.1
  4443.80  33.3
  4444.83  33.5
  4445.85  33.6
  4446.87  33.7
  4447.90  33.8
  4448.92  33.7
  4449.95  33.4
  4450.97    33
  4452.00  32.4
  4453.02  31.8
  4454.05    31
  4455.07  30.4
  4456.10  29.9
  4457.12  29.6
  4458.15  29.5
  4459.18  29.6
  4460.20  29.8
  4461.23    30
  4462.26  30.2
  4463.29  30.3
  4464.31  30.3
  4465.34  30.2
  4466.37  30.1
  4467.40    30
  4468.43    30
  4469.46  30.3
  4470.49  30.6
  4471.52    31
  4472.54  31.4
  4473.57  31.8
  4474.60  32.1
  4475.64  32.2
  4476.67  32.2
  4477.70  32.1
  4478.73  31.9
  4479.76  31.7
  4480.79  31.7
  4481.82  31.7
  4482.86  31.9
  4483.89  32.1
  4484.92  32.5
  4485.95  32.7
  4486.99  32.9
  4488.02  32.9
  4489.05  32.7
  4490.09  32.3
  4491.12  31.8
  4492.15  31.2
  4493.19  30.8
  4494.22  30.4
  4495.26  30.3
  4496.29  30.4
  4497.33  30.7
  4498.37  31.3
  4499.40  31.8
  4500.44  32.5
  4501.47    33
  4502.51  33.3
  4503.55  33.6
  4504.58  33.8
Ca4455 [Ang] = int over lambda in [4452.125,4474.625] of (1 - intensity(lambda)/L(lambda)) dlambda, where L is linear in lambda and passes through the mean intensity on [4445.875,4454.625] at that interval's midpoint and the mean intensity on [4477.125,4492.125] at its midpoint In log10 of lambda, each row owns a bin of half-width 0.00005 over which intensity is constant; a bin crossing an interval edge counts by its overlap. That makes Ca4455 1.50 Ang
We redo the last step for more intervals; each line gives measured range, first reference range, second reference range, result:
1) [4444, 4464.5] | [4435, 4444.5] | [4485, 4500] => 0.65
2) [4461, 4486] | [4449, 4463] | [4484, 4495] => 0.19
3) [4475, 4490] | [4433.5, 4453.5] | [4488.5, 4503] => -0.13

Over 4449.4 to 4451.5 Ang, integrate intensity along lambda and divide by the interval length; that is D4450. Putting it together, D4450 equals 33.1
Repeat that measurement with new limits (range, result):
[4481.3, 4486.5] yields 32.2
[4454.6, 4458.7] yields 29.8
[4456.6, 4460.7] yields 29.7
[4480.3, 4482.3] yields 31.7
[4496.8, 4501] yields 31.6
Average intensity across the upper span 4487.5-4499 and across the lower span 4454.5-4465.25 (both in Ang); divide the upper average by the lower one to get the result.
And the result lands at 1.0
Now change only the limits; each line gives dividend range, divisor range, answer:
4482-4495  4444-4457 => 0.98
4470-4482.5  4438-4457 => 0.97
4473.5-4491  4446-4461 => 1.02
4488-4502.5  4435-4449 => 0.95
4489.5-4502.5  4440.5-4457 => 0.97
